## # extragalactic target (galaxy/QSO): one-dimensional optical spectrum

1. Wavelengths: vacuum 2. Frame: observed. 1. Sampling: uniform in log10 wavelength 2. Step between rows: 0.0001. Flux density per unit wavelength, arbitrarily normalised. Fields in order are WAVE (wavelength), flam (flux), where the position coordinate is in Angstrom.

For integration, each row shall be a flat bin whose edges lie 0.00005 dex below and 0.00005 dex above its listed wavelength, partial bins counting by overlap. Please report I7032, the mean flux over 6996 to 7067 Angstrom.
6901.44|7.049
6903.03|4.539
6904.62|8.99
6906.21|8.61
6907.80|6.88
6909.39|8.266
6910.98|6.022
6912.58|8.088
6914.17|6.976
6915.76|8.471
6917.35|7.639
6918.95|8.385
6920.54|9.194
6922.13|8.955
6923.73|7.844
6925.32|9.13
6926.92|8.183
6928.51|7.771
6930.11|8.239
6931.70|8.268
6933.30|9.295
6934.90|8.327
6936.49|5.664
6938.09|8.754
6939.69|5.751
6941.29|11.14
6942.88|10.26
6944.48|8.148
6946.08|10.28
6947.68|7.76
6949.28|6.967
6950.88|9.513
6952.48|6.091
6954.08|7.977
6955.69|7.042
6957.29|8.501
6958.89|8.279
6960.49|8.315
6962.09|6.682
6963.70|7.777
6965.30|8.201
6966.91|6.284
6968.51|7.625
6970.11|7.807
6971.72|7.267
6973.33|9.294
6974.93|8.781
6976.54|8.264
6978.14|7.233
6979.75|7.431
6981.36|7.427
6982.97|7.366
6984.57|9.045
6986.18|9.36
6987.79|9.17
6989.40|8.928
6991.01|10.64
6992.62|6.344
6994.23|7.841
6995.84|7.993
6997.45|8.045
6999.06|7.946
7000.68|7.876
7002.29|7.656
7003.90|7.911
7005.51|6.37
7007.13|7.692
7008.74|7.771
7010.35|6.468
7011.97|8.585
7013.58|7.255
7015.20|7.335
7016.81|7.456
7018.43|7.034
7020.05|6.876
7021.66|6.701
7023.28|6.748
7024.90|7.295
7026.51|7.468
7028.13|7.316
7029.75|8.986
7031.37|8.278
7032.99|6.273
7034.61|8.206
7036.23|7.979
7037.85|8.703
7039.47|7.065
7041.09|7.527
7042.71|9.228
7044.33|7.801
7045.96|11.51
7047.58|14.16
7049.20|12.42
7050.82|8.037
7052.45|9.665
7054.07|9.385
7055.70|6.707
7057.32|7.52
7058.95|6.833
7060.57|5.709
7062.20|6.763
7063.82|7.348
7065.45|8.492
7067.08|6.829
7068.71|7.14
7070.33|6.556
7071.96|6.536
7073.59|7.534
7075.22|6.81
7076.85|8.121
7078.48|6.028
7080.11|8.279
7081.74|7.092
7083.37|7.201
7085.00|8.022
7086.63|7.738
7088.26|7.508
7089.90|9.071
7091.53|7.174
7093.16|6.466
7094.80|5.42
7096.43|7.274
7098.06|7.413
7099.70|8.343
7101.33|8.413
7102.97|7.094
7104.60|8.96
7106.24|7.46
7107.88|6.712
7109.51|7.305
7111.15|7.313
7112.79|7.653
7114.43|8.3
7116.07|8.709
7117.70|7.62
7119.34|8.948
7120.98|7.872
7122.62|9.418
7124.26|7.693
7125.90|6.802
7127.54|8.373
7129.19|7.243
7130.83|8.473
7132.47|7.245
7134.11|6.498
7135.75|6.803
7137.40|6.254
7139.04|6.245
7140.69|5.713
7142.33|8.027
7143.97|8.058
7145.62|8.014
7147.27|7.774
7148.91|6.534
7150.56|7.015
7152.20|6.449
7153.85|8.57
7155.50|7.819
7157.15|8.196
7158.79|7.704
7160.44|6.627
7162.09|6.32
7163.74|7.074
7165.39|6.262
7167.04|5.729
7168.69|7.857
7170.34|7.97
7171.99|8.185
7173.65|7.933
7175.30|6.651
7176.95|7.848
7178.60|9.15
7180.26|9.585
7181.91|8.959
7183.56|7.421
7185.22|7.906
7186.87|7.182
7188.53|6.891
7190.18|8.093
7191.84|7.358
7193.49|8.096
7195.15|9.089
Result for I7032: 7.95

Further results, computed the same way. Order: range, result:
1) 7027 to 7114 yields 7.84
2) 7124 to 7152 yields 7.2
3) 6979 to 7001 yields 8.25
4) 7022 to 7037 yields 7.59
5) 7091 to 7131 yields 7.69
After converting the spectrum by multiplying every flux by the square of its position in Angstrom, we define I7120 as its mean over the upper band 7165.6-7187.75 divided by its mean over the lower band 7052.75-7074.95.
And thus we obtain 1.12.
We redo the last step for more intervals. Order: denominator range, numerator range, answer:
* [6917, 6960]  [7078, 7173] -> 0.95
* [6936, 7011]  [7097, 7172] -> 0.98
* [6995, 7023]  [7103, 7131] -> 1.09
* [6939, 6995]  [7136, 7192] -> 0.97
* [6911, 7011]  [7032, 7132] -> 1.01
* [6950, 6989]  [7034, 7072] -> 1.07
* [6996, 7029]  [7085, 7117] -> 1.05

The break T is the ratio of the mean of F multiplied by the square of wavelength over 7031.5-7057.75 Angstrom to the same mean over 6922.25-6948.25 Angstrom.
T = 1.09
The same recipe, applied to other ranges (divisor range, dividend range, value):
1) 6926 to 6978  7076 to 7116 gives 0.97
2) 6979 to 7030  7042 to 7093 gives 1.05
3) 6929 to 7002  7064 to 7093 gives 0.94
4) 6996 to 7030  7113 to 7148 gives 1.06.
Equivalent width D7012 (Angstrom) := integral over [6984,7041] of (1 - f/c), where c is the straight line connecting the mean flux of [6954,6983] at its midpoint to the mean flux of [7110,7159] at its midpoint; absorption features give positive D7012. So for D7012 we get -0.5 Angstrom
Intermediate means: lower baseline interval 7.77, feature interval 7.78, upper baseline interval 7.57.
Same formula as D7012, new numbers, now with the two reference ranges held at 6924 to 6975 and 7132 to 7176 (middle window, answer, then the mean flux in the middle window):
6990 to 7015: 0.3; 7.76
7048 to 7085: -0.5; 7.67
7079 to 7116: -0.7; 7.57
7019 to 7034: 0.8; 7.33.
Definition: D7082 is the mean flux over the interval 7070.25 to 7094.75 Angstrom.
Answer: 7.3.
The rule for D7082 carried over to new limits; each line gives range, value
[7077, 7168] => 7.43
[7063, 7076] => 7.16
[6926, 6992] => 8.17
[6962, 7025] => 7.76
